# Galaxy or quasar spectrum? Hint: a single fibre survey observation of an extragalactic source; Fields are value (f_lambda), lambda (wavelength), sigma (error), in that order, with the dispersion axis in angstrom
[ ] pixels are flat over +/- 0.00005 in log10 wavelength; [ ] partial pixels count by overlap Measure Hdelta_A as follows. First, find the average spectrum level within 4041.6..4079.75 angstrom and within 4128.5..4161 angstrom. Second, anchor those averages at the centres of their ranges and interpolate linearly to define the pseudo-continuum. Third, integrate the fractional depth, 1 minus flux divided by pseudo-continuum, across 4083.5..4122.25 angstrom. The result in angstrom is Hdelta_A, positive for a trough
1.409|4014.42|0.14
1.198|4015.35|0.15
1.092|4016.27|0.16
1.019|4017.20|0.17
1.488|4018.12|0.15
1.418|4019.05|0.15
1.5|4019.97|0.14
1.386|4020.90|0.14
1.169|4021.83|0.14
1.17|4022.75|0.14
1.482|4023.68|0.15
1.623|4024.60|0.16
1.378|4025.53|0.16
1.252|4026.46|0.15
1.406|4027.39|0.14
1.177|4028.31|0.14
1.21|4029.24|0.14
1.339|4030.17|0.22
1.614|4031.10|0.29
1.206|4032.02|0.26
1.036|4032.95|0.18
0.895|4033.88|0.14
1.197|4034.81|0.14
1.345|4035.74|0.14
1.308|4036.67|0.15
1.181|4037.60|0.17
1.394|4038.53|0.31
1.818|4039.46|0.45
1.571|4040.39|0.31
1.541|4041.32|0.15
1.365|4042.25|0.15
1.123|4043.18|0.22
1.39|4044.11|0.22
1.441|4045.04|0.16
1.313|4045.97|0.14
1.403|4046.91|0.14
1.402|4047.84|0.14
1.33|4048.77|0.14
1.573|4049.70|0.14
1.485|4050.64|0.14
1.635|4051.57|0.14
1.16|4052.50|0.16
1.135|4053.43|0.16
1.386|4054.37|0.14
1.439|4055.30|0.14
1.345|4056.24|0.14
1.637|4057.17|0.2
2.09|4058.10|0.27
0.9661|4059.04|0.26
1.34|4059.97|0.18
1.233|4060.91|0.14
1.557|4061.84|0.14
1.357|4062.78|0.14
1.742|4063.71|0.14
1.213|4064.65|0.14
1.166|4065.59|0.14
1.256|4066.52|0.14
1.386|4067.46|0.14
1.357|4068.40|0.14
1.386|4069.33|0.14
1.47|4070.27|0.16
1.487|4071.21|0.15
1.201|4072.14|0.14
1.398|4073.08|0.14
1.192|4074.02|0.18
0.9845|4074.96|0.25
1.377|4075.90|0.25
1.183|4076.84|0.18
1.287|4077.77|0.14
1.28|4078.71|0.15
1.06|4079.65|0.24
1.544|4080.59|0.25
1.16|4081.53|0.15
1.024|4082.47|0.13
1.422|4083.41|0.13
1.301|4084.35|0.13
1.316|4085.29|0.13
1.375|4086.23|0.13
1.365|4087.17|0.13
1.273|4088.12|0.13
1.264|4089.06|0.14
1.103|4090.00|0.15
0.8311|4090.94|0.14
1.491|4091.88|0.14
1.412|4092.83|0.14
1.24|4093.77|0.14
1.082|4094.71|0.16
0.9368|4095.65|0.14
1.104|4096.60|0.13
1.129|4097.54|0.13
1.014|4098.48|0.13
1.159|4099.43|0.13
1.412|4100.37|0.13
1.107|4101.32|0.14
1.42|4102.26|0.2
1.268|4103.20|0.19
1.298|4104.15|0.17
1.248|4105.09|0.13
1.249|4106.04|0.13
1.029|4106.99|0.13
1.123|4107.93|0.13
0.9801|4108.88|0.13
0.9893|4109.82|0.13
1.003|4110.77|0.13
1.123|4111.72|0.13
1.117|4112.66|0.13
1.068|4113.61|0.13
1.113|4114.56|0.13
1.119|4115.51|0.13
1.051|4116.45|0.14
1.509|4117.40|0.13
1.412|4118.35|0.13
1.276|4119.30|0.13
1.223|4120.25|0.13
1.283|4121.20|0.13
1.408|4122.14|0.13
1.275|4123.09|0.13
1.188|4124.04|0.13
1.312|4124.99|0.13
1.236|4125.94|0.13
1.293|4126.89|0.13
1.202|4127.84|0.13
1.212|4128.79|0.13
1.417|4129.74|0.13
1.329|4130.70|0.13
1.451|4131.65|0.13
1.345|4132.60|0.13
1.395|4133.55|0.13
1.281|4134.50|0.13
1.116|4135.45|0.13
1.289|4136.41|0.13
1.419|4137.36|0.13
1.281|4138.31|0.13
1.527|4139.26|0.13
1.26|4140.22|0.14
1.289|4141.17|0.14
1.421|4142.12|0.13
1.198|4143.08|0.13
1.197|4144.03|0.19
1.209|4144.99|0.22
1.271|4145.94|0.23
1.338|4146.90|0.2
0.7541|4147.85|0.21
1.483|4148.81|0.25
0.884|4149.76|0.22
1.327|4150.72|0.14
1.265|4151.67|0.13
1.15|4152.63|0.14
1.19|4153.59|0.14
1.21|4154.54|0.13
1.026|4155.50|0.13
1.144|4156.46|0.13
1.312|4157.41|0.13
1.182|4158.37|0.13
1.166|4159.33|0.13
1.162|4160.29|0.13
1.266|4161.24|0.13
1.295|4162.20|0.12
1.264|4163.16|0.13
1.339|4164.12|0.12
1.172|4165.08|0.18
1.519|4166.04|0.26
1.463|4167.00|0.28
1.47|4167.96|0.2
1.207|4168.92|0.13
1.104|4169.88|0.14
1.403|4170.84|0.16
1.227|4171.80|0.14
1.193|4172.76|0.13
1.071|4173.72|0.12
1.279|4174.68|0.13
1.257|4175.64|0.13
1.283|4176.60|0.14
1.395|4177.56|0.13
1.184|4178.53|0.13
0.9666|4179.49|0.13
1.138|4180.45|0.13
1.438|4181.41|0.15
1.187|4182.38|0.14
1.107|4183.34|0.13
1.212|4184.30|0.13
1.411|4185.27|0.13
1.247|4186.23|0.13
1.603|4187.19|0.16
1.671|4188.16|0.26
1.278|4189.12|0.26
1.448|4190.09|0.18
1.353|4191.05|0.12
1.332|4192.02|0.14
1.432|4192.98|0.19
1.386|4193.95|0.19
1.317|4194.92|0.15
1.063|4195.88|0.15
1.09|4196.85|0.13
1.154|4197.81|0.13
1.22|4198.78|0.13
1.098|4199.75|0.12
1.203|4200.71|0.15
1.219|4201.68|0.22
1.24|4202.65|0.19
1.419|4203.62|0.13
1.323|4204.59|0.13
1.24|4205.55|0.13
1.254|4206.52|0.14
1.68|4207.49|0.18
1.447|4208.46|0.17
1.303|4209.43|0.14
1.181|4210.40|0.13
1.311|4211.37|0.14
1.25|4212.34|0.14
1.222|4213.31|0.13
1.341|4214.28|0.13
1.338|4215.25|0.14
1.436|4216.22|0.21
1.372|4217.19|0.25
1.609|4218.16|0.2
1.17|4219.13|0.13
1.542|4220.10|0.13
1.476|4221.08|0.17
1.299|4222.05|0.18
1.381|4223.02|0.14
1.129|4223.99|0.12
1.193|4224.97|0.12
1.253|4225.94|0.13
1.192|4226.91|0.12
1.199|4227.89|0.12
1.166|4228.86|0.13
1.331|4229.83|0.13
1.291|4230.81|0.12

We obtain 3.1 angstrom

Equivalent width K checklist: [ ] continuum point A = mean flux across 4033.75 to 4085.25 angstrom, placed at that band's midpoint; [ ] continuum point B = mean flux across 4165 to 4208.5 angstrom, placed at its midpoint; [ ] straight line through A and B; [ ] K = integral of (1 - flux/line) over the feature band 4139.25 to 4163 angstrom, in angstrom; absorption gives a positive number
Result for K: 1.7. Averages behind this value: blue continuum 1.35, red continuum 1.29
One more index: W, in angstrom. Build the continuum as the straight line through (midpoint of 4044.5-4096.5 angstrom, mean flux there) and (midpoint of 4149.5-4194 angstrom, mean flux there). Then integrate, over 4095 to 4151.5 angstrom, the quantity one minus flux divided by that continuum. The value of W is 2.95 angstrom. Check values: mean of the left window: 1.32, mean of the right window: 1.27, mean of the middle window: 1.23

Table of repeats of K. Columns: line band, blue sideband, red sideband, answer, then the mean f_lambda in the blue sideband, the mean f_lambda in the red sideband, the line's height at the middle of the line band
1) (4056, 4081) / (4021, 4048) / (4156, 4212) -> -0.51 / 1.34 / 1.28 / 1.32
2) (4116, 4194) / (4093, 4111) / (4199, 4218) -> -2.84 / 1.15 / 1.31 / 1.23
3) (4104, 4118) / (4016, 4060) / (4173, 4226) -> 2.09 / 1.36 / 1.3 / 1.33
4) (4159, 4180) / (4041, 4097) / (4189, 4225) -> 0.88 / 1.32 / 1.31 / 1.31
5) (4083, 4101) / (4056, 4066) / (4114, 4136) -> 1.78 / 1.43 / 1.28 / 1.35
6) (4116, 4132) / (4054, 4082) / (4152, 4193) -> 0.12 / 1.35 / 1.27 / 1.31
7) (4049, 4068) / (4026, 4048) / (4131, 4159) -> -1.31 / 1.33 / 1.25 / 1.31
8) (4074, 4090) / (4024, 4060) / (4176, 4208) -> 1.11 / 1.37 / 1.29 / 1.35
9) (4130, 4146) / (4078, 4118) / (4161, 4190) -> -0.89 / 1.19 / 1.29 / 1.24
